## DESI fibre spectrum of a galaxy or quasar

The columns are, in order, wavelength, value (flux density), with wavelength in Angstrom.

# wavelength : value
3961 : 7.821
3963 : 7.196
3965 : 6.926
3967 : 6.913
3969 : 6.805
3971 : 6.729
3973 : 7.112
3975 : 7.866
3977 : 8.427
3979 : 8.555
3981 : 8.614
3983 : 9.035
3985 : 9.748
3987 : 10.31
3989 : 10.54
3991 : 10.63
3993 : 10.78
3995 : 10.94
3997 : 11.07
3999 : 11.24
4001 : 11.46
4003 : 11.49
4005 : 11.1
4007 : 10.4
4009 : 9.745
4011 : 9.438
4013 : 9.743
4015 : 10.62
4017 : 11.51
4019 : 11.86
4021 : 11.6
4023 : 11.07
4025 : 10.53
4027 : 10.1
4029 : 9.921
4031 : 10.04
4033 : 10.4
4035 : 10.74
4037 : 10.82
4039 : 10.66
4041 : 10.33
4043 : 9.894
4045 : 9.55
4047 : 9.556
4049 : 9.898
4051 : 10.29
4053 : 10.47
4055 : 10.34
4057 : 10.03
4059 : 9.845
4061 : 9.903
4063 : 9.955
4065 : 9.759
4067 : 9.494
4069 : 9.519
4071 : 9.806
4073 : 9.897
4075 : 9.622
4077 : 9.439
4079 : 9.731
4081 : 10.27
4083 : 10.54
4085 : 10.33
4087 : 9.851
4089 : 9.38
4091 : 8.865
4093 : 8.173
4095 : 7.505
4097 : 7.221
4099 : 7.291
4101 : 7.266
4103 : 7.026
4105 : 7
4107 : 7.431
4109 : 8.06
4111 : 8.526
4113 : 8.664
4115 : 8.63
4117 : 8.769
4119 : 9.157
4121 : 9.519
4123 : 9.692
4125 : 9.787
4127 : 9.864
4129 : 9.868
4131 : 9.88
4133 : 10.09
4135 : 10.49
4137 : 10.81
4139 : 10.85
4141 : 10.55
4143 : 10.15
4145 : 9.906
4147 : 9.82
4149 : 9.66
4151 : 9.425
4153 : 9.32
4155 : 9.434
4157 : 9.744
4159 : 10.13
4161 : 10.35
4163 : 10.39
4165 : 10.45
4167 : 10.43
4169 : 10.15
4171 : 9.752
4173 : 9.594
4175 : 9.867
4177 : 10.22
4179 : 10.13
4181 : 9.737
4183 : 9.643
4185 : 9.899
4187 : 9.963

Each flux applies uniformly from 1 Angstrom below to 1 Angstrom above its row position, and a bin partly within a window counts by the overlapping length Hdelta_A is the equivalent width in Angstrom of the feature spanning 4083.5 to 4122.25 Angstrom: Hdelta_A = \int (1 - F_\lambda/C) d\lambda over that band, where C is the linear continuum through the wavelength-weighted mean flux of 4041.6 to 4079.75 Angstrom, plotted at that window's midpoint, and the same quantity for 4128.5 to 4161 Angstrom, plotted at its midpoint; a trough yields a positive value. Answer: 6.0 Angstrom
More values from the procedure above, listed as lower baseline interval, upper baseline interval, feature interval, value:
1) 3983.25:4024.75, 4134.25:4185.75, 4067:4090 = 1.24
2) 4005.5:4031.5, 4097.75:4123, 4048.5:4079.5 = -1.72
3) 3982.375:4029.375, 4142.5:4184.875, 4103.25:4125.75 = 3.44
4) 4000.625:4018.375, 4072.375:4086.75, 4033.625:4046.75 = 0.05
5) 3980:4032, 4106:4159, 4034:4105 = 3.96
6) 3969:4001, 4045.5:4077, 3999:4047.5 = -4.55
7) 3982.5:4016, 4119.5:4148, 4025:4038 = 0.07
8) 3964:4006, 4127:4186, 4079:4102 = 2.19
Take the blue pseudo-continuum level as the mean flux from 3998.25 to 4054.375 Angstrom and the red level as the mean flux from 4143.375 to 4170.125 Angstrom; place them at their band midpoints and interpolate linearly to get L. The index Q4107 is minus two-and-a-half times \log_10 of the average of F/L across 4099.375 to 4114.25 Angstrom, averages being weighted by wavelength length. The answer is 0.300 mag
